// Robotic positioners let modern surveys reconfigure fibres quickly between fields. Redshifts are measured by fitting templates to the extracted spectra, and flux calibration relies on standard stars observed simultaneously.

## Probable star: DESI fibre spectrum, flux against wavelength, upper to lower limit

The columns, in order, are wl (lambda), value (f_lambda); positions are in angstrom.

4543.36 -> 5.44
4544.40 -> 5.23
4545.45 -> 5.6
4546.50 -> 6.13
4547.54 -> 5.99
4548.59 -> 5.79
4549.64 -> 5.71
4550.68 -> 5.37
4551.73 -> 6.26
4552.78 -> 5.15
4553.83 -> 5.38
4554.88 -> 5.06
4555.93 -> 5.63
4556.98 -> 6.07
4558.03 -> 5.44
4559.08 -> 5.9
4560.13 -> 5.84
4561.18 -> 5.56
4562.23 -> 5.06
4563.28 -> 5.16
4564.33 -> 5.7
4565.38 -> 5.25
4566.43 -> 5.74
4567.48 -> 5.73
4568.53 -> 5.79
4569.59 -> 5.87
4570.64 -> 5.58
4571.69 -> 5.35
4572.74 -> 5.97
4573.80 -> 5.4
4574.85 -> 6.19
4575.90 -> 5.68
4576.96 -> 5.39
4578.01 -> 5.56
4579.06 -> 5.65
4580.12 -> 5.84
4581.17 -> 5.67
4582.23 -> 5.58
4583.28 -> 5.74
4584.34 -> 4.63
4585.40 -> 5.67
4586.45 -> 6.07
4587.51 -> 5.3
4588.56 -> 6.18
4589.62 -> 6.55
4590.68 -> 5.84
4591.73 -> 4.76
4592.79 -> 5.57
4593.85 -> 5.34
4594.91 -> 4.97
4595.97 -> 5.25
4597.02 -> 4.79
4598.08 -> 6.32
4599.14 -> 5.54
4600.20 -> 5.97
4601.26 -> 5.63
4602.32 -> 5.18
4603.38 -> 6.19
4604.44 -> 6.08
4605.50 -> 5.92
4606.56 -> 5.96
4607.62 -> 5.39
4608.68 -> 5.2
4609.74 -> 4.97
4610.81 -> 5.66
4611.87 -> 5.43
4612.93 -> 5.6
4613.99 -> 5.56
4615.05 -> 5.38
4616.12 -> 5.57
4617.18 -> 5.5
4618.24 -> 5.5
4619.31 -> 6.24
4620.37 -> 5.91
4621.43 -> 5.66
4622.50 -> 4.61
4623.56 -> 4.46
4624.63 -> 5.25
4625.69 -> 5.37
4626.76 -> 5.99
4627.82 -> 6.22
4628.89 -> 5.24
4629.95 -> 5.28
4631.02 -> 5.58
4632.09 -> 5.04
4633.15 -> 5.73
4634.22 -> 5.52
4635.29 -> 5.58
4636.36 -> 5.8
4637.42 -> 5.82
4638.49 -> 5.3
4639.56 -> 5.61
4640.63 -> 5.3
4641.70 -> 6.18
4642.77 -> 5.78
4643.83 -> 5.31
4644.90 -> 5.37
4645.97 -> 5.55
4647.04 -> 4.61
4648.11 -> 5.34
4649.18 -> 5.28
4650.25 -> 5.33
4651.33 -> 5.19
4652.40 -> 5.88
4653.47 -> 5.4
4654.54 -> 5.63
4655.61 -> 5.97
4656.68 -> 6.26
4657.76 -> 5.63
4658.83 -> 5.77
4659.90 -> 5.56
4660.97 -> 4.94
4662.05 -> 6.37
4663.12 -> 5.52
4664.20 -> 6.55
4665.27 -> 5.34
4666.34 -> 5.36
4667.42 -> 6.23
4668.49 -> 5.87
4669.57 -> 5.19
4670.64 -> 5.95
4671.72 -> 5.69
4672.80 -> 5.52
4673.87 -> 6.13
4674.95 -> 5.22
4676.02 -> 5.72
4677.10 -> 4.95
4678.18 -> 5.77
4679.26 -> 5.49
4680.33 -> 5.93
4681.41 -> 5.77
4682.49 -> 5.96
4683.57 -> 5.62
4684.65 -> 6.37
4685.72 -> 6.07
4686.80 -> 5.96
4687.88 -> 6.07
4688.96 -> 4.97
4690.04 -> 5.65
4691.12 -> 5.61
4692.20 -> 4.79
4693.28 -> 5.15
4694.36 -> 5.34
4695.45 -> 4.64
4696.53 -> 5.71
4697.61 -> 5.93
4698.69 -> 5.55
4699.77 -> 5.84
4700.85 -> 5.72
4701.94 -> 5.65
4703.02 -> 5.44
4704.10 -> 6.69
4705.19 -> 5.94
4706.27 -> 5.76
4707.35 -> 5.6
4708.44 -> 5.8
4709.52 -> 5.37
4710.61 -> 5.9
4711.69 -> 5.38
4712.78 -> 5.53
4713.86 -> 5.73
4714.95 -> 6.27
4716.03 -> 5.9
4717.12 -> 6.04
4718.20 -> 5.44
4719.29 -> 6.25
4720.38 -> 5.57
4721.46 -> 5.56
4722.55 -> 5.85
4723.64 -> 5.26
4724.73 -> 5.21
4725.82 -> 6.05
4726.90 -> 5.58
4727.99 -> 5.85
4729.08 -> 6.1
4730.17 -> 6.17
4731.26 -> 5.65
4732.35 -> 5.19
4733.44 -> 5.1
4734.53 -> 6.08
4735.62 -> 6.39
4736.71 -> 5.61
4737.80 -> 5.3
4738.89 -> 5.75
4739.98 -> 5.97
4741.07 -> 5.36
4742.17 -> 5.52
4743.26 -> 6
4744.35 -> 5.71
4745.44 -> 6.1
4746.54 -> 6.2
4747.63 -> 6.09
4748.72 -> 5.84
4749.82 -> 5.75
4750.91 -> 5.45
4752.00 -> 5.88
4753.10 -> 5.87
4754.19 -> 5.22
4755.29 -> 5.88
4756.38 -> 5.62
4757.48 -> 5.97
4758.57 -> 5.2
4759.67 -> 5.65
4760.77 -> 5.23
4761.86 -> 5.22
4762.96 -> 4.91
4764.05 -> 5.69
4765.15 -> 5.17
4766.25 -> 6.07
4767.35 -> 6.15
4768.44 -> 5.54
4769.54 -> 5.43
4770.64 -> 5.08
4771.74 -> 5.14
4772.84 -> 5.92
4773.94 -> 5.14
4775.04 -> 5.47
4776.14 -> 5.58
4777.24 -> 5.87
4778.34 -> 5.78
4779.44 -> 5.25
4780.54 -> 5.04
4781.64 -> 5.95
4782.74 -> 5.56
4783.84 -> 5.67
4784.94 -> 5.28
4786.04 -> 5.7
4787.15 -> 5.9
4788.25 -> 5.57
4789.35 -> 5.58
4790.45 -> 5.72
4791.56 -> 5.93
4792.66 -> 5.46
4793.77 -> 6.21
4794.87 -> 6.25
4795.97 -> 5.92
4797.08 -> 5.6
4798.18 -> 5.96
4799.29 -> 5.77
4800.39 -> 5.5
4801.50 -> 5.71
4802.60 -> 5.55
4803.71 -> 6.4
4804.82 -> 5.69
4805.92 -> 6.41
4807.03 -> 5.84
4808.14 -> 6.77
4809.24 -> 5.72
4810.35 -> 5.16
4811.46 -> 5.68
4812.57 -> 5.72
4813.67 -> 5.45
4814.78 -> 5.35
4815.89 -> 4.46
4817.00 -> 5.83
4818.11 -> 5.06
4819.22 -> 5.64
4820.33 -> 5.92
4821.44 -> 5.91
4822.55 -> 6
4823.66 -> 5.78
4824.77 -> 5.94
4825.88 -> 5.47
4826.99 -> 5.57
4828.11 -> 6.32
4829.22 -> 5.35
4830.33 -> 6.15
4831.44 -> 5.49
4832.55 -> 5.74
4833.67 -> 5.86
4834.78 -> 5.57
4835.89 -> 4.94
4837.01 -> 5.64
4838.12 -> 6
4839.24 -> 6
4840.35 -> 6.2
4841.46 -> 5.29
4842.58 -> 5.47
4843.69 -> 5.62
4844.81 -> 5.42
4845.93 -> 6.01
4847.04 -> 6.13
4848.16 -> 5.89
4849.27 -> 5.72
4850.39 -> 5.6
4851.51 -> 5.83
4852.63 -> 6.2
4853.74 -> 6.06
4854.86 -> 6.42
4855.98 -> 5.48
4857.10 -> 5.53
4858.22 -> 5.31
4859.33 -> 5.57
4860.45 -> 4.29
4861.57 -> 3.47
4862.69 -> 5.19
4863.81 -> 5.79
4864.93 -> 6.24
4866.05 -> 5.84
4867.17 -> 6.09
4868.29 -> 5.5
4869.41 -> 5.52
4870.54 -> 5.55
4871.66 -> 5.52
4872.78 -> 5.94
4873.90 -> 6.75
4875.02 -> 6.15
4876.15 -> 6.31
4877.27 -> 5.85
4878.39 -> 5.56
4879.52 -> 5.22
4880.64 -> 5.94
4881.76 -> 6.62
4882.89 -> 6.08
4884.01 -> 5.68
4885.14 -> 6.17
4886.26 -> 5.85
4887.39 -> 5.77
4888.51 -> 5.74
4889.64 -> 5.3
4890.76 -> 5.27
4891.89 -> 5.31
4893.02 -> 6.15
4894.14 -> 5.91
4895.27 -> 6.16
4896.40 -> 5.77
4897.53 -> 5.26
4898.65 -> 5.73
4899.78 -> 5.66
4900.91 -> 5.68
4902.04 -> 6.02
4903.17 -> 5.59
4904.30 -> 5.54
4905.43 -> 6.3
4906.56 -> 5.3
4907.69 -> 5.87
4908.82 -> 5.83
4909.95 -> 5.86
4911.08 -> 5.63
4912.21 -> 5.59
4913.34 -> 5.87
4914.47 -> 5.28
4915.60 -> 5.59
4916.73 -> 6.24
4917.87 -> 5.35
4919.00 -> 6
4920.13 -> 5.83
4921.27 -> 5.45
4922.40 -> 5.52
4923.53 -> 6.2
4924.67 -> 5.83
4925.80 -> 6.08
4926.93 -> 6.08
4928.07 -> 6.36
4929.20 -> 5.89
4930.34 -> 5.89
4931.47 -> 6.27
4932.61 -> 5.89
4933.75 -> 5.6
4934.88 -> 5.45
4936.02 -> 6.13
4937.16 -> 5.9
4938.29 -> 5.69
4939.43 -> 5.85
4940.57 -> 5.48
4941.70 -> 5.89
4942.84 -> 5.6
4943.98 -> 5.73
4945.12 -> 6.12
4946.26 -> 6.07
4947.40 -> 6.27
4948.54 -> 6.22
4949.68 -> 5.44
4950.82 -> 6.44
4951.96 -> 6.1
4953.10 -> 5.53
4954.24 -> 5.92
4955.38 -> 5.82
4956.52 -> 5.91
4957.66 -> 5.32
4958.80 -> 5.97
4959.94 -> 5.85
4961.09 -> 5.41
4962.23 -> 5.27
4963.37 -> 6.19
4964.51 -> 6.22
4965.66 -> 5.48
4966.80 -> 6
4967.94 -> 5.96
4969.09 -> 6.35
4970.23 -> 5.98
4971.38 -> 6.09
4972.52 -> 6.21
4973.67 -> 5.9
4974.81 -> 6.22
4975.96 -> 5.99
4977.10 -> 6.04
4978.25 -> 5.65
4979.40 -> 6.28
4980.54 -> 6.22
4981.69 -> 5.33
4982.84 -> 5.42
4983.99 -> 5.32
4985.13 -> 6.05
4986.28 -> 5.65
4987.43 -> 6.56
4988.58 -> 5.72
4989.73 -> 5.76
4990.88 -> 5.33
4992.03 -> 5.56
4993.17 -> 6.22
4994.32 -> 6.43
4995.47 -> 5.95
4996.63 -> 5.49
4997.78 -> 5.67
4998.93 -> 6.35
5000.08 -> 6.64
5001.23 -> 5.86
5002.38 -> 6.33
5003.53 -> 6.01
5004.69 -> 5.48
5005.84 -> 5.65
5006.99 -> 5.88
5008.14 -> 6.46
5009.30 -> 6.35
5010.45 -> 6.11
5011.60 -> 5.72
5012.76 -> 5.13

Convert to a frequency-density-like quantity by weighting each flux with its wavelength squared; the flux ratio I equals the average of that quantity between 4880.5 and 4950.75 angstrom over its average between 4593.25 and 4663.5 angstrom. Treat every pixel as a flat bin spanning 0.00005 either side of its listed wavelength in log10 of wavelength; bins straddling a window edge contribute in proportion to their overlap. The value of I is 1.19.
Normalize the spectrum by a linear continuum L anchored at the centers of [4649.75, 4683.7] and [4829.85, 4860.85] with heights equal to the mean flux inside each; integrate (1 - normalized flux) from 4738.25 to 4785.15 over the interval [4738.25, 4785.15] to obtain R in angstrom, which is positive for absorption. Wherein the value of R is 0.7 angstrom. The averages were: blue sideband 5.68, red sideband 5.7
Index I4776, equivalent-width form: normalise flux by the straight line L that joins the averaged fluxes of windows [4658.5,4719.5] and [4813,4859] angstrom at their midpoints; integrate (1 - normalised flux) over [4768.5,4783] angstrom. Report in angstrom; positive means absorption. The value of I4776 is 0.6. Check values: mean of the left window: 5.69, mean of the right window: 5.7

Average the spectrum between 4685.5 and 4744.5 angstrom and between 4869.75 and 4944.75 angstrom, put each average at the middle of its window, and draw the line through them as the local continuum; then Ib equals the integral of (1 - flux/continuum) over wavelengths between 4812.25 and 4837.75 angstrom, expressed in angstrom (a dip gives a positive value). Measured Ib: 0.6 angstrom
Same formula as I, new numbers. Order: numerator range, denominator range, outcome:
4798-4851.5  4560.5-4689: 1.11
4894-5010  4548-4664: 1.22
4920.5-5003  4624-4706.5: 1.19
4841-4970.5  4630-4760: 1.11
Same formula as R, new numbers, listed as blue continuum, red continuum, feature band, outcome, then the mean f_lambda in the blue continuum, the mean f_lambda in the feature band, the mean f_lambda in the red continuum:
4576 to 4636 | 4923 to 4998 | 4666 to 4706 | -0.3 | 5.55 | 5.66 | 5.89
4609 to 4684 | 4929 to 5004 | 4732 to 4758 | -0.4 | 5.57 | 5.75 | 5.9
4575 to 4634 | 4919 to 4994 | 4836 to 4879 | 0.6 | 5.55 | 5.7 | 5.88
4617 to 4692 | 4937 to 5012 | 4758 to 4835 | 1.2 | 5.6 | 5.65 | 5.91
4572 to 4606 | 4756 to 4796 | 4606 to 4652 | 1.3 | 5.64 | 5.47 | 5.59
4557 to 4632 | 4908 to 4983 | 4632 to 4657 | 0.3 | 5.57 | 5.54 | 5.87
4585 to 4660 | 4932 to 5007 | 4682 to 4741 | -0.6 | 5.55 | 5.7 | 5.88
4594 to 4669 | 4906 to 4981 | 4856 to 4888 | 0.6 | 5.56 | 5.69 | 5.87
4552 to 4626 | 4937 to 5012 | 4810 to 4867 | 1.6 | 5.56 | 5.62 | 5.91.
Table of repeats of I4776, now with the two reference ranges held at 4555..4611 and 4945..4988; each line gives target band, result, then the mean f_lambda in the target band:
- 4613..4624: 0.3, 5.46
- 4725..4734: 0.0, 5.7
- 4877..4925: 0.9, 5.75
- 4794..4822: 0.2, 5.74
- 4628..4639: 0.3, 5.51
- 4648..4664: 0.1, 5.63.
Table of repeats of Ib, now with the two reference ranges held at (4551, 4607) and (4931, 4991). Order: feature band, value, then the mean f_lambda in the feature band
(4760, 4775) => 0.79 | 5.44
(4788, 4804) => -0.11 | 5.8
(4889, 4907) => 0.44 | 5.69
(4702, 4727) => -0.16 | 5.75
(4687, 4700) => 0.58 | 5.44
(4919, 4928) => -0.07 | 5.89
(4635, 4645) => 0.08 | 5.62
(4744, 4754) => -0.22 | 5.86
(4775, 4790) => 0.43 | 5.59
